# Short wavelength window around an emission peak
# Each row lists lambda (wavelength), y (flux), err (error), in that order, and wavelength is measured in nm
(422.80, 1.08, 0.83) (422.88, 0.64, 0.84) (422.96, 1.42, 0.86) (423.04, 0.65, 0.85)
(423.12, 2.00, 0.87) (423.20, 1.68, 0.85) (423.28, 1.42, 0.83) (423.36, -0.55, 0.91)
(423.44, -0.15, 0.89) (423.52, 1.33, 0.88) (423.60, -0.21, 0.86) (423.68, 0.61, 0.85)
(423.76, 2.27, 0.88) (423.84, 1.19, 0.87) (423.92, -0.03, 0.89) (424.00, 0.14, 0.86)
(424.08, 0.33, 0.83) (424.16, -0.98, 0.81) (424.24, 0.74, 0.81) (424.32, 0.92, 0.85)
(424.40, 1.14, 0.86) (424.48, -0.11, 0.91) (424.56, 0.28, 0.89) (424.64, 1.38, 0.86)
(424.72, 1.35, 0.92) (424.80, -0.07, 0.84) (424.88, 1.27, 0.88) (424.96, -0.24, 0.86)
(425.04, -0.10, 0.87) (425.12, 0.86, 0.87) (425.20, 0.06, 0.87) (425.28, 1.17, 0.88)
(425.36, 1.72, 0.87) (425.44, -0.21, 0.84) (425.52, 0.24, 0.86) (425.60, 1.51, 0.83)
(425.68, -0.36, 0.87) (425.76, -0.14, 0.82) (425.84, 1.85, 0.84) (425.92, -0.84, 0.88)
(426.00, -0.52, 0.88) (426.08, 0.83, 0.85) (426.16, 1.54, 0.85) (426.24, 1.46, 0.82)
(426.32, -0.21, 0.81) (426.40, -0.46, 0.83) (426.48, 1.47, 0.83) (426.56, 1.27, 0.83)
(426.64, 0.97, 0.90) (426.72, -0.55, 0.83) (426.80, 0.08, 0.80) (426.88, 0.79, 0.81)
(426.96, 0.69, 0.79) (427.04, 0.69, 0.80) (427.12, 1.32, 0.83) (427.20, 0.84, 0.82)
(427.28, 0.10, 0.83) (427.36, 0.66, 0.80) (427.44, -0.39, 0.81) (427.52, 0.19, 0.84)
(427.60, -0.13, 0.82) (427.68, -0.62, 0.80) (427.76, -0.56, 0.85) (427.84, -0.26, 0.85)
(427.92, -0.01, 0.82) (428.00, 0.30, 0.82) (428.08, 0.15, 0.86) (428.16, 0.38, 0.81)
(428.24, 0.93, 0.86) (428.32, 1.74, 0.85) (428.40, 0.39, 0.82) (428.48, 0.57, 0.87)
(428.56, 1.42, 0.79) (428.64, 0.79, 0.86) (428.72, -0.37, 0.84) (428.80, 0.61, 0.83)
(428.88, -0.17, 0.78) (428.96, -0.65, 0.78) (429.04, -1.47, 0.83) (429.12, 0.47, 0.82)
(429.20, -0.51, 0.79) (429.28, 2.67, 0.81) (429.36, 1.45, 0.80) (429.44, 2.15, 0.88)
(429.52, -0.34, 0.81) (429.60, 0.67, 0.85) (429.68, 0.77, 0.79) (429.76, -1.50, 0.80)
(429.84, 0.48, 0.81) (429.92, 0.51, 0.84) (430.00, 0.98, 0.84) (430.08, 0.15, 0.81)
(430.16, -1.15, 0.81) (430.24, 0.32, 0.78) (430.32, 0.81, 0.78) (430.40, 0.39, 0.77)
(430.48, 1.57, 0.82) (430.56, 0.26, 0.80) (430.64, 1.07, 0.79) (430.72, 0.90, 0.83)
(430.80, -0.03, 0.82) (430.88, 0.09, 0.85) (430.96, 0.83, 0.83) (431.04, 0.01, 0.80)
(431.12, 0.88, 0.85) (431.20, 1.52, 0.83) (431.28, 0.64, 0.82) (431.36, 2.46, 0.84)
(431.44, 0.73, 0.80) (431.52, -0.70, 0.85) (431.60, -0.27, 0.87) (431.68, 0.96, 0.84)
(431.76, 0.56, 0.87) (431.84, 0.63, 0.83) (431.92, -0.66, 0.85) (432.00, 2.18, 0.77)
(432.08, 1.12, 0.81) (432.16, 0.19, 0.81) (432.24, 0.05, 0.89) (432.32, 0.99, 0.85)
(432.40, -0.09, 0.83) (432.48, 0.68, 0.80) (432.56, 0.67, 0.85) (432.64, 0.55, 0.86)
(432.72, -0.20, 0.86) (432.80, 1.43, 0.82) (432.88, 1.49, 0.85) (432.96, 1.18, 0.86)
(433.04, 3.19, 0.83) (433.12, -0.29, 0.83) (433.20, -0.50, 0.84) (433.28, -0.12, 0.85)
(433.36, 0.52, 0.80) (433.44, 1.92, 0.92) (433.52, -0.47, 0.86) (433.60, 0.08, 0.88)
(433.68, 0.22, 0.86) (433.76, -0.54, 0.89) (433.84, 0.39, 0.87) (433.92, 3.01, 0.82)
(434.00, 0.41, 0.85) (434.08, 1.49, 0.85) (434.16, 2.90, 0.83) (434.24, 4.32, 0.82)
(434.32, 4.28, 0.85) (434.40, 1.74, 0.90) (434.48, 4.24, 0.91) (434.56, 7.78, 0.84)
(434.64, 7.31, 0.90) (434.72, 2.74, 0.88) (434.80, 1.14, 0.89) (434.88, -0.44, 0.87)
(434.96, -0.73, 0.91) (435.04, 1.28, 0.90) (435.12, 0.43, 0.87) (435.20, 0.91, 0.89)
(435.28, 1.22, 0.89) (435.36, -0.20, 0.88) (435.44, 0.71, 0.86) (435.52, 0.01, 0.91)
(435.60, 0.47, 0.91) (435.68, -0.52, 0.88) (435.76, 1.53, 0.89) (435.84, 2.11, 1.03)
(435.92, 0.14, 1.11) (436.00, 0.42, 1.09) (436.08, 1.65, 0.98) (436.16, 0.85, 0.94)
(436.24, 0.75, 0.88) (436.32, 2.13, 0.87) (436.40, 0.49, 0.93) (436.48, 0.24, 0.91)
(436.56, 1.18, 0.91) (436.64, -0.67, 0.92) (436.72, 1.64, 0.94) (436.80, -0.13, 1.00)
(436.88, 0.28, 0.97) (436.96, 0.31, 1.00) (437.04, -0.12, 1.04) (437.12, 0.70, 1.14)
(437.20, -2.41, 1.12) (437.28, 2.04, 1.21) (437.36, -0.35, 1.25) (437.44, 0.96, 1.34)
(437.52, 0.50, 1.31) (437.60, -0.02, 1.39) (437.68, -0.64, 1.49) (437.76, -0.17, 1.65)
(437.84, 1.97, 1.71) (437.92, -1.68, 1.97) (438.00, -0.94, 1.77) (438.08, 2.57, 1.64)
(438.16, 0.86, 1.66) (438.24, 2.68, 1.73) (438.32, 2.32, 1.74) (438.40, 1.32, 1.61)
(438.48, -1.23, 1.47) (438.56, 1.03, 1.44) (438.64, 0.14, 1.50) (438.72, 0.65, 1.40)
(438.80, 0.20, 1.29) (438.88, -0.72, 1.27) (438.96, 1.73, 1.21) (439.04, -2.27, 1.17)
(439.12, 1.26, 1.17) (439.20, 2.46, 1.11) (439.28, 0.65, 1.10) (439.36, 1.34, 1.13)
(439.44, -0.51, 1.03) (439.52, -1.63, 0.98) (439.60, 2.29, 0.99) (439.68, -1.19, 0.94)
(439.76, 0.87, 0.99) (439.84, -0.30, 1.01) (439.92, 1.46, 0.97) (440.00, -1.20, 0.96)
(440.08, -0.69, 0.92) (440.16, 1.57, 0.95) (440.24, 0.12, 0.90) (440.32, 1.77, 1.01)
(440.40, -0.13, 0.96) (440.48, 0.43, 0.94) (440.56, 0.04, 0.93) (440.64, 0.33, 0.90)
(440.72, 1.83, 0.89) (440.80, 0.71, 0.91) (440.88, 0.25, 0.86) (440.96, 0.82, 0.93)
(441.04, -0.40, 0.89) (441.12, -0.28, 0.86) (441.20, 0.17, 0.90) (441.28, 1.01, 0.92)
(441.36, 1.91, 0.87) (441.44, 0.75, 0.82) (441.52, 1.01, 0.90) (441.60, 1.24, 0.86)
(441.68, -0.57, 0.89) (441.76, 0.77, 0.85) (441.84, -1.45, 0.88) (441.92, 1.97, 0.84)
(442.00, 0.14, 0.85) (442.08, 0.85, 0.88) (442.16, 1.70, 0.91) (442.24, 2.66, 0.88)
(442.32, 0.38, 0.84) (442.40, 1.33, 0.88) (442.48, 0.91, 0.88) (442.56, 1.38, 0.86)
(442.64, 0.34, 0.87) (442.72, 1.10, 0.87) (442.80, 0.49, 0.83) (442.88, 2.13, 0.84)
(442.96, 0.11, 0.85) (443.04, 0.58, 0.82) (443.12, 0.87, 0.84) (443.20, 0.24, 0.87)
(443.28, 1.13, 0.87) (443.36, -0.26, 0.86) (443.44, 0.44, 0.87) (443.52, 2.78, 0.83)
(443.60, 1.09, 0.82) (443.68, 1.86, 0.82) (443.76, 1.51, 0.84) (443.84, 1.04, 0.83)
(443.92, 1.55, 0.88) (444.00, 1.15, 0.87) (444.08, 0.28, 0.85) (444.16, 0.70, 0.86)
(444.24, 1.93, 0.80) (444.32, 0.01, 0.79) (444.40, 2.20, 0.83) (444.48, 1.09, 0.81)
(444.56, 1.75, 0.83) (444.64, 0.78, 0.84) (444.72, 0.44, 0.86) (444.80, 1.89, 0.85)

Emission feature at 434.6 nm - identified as [O II] 3727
